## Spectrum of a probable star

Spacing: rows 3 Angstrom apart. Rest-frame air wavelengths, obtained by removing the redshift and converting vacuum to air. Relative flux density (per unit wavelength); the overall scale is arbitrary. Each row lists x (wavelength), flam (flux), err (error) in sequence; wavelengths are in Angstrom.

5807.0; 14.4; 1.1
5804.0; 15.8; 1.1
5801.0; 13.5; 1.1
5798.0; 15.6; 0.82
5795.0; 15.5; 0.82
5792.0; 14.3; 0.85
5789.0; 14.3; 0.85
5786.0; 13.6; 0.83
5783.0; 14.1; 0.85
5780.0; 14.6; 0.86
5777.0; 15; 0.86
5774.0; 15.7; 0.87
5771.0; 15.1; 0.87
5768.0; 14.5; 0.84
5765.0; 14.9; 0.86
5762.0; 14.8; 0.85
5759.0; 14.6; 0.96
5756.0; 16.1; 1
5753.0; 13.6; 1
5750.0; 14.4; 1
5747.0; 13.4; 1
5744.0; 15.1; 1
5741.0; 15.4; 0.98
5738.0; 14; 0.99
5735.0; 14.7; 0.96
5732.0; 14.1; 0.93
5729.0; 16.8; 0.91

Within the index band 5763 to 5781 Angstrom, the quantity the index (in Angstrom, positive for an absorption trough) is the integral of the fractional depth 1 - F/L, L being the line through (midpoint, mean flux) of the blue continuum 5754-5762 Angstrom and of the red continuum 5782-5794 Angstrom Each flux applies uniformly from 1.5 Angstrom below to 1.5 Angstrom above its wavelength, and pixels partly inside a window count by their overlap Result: -0.4 Angstrom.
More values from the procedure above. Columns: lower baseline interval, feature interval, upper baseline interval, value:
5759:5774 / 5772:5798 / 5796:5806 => 0.4 Angstrom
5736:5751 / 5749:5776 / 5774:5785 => -0.5 Angstrom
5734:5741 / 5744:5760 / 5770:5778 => 0.4 Angstrom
